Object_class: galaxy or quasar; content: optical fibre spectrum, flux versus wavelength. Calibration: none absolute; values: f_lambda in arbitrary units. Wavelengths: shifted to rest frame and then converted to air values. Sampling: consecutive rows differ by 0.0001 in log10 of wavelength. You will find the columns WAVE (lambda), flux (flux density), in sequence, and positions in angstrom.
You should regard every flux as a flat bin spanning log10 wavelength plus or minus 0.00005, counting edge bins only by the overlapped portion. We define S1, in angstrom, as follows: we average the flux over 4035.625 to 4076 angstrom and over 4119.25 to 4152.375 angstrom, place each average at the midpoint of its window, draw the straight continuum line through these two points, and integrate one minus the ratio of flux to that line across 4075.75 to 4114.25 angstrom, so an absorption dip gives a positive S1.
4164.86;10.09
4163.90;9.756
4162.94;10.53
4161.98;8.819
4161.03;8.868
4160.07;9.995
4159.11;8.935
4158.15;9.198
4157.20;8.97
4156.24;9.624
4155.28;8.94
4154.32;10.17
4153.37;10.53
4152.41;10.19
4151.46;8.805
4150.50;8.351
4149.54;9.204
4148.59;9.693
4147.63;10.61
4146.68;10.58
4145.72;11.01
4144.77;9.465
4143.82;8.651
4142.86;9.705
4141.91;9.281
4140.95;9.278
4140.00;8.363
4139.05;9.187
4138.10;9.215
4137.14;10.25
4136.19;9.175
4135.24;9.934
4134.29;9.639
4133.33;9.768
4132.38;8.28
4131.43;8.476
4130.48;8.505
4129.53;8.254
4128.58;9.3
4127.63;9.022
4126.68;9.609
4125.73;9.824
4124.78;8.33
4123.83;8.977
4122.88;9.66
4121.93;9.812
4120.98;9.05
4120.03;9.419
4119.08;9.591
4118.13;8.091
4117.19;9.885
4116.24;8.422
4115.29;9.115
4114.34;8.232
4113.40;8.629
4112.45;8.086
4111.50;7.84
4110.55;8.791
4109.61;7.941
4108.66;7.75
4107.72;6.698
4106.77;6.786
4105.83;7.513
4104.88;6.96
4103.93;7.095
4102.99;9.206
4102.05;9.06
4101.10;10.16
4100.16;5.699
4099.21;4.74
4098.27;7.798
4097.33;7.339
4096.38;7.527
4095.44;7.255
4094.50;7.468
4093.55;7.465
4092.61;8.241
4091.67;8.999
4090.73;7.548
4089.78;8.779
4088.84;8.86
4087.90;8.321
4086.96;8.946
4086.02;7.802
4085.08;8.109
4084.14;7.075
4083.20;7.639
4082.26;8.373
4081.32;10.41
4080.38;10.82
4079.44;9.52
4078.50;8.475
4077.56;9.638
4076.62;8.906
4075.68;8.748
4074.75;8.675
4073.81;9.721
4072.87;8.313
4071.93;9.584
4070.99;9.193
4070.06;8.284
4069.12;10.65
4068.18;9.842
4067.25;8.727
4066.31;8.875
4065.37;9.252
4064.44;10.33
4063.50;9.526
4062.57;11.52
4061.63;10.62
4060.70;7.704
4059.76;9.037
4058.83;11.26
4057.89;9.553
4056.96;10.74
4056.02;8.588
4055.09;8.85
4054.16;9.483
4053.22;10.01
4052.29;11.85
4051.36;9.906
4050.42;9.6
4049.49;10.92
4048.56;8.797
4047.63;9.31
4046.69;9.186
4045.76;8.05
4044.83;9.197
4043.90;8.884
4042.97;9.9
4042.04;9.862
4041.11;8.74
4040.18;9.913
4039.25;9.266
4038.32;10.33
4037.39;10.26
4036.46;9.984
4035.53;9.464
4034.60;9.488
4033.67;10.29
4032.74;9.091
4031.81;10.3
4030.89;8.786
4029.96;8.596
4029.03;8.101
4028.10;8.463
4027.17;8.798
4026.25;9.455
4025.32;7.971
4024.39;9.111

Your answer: 5.4 angstrom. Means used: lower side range 9.56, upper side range 9.33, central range 8.11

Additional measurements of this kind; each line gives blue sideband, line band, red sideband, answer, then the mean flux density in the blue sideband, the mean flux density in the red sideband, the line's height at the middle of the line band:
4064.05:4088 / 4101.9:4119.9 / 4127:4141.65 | 1.7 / 9.02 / 9.12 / 9.08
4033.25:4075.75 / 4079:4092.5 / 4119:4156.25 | 1.2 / 9.58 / 9.39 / 9.51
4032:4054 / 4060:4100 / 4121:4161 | 3.7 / 9.67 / 9.37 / 9.56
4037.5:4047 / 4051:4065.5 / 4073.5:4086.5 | -1.2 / 9.38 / 8.84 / 9.15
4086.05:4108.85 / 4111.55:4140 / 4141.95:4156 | -0.8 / 7.76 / 9.69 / 8.82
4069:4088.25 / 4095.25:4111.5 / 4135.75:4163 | 2.7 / 8.89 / 9.49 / 9.1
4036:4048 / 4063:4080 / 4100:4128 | -0.3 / 9.45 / 8.54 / 9.08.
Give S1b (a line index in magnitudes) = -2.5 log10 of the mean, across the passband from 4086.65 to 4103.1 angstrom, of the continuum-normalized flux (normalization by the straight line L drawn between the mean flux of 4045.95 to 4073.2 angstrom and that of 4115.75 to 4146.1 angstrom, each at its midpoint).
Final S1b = 0.19 mag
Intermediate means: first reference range 9.63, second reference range 9.23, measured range 7.93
